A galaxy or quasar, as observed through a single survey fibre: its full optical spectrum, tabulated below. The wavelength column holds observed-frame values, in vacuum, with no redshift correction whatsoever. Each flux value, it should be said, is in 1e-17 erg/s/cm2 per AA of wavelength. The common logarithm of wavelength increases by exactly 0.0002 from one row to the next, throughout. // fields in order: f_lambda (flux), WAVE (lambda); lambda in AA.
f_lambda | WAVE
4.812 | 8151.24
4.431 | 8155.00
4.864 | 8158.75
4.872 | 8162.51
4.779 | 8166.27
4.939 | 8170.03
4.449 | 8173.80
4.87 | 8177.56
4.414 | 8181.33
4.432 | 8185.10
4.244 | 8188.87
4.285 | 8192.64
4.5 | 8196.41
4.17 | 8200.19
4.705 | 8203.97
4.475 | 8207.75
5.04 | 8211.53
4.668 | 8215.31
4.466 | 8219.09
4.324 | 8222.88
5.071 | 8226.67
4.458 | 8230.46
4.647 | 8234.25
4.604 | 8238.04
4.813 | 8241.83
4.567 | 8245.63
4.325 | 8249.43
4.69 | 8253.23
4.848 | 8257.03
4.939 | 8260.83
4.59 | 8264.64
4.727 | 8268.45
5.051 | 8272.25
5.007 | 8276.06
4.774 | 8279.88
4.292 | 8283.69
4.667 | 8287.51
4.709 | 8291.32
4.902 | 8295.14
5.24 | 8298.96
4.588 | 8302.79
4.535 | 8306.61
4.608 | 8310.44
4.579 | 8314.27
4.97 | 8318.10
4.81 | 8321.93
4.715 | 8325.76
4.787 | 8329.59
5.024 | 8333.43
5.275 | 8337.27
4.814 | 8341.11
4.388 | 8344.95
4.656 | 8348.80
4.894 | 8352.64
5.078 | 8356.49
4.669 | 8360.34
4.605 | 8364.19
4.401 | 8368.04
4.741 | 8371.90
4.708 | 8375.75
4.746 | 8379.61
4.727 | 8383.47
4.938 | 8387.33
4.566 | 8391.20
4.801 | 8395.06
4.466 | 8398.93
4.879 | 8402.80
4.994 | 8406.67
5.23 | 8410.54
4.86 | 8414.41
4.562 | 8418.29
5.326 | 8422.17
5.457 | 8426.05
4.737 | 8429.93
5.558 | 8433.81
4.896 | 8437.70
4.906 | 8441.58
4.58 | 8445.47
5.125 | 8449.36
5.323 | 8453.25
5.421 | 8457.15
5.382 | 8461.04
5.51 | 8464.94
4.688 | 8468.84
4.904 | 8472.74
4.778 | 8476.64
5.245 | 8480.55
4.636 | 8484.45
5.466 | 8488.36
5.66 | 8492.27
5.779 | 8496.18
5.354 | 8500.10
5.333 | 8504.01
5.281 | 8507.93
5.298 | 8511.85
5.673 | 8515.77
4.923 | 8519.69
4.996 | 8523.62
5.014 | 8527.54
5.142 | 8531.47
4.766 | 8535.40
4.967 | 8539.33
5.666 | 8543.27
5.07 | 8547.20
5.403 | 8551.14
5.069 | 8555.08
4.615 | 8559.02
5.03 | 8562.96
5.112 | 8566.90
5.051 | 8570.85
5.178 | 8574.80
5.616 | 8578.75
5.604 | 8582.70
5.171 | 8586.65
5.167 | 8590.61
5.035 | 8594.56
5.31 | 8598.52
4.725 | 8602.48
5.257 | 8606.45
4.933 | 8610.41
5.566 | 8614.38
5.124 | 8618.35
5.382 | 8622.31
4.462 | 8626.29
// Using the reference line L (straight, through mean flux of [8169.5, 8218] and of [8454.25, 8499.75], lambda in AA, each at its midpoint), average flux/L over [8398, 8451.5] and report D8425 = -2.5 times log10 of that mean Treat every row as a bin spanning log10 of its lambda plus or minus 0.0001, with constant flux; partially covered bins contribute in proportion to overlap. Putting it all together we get 0.03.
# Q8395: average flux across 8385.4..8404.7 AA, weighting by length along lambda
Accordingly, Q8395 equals 4.73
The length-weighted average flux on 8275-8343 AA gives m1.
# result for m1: 4.79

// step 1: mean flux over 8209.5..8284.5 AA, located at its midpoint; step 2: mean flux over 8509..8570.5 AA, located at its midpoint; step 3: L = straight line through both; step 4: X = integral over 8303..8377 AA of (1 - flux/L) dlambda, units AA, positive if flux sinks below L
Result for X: 1.3 AA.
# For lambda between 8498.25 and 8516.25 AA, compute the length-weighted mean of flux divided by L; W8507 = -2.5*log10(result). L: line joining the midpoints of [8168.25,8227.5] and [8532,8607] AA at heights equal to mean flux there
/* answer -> -0.07 mag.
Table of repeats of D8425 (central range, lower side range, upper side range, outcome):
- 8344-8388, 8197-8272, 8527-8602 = 0.030 mag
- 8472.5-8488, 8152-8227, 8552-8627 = 0.009 mag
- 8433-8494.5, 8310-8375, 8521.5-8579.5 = -0.035 mag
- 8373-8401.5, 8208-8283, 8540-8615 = 0.044 mag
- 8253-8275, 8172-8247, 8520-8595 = -0.040 mag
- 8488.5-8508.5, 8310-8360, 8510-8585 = -0.083 mag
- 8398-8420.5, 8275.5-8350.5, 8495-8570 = 0.020 mag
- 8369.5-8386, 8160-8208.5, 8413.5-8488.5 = 0.043 mag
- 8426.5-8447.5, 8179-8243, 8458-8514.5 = 0.031 mag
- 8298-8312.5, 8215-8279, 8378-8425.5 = 0.012 mag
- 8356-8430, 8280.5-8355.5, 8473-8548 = 0.026 mag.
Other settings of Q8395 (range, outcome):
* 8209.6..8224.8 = 4.62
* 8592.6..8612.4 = 5.05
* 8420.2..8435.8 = 5.27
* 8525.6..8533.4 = 5.08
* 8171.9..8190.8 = 4.48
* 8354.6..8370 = 4.69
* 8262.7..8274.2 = 4.79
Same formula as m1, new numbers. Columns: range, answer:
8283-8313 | 4.71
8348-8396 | 4.73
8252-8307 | 4.78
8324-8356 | 4.83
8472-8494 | 5.12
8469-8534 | 5.2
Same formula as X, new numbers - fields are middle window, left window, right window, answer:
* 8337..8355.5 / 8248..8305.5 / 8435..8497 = 0.5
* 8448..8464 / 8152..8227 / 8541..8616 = -1.1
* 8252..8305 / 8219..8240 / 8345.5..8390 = -1.6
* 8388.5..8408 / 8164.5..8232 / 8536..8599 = 0.6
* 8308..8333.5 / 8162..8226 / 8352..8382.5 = -0.4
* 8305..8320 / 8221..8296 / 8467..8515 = 0.4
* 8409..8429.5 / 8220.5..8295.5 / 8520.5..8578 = -0.6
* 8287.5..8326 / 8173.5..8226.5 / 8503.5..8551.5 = -0.2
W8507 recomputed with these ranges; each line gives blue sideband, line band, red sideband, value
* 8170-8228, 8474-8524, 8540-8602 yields -0.04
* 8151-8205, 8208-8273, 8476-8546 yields 0.00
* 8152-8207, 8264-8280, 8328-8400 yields -0.04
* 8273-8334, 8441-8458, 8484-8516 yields 0.04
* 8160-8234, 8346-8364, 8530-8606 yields 0.01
